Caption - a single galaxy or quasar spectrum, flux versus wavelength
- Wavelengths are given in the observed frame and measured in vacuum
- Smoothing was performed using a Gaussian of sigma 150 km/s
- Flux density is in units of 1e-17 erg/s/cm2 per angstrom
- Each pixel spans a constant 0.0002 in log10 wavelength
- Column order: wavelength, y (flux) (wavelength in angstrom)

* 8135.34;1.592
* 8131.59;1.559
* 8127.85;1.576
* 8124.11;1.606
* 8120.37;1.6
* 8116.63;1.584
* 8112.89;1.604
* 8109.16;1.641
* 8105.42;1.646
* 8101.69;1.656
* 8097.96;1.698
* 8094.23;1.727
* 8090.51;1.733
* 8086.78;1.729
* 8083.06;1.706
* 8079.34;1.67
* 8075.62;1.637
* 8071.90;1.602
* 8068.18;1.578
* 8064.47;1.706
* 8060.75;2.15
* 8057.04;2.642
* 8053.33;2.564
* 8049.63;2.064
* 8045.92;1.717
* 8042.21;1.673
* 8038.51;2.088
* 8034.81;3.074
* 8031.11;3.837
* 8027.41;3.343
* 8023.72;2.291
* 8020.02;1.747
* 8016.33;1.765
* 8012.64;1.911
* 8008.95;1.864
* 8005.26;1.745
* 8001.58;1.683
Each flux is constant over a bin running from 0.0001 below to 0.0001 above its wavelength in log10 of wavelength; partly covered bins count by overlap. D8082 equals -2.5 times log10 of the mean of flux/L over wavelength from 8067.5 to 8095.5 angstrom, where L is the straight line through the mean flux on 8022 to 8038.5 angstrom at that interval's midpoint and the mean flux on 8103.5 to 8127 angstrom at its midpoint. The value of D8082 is 0.28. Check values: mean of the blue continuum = 3.03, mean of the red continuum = 1.61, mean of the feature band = 1.68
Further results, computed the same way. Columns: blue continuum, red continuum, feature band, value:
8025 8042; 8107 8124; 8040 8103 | 0.24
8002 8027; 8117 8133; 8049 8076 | -0.12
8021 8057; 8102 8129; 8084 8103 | 0.10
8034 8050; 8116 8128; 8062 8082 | 0.14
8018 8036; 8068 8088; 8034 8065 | 0.06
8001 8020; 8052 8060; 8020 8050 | -0.15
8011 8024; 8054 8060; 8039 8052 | 0.24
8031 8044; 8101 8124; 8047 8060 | -0.02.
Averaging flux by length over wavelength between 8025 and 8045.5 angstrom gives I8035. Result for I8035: 2.71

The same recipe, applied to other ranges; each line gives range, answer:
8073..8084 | 1.66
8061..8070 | 1.73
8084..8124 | 1.66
